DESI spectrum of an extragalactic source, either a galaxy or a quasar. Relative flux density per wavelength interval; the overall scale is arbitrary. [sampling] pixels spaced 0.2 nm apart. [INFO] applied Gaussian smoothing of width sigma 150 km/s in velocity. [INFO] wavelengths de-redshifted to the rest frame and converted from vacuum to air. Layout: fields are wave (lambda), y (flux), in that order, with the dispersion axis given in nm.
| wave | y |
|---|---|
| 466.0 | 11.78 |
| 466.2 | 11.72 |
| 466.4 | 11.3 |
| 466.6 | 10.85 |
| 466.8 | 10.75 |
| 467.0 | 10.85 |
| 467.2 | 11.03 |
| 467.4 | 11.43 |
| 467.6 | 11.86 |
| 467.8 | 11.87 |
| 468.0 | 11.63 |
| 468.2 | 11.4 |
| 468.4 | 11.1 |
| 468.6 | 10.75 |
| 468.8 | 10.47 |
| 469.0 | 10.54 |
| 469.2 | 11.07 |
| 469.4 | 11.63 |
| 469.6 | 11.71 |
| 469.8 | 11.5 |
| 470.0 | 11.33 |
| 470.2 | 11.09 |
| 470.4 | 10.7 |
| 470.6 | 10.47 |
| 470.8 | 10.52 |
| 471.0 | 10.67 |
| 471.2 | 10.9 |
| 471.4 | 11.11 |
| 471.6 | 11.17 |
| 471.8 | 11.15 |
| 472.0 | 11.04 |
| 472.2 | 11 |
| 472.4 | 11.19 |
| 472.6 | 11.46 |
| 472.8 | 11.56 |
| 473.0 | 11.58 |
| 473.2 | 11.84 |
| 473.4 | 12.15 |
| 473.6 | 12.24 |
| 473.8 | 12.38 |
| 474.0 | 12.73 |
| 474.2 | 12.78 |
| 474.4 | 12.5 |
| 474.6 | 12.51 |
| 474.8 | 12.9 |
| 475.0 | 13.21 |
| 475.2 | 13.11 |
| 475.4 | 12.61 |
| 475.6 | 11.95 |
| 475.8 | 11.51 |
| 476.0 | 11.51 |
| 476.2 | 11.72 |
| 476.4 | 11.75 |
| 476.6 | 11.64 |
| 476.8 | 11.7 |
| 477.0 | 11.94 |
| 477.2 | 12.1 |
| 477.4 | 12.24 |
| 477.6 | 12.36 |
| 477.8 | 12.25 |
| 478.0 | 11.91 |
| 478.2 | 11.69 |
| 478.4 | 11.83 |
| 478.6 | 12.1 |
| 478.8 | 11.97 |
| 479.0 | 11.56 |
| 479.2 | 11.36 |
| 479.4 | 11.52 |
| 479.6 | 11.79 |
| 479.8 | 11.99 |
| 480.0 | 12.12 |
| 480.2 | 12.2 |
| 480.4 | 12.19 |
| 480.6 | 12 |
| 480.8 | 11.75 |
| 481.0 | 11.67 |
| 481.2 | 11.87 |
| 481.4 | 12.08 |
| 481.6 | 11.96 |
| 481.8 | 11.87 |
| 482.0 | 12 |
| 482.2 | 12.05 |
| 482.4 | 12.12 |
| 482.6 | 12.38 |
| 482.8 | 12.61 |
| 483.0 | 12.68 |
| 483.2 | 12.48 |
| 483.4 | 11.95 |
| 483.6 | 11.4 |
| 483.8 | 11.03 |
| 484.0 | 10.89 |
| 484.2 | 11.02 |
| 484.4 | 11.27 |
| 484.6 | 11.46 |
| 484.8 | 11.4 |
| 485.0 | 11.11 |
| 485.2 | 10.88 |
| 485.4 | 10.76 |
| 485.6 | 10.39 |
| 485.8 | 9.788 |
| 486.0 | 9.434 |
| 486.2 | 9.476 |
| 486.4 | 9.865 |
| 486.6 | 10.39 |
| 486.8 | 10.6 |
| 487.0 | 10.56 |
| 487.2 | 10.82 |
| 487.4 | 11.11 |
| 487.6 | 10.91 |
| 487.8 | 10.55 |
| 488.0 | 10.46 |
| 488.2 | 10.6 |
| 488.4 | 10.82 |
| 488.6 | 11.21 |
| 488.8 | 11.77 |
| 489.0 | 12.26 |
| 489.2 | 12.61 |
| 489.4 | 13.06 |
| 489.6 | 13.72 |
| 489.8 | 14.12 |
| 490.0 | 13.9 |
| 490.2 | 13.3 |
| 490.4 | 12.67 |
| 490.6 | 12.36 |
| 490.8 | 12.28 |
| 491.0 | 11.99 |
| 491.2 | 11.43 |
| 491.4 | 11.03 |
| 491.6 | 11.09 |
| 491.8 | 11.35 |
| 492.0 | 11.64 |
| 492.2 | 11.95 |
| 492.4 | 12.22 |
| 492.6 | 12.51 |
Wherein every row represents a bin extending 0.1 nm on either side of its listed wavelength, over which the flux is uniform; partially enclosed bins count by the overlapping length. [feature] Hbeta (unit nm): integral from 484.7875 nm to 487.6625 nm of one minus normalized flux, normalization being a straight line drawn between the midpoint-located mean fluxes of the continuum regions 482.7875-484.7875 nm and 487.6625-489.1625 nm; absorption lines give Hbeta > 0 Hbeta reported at 0.23 nm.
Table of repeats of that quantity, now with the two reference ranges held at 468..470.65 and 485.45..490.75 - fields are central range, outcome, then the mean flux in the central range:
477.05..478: -0.08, 12.2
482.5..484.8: -0.08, 11.7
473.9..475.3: -0.21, 12.8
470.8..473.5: -0.03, 11.3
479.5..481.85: -0.14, 12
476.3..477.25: -0.05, 11.8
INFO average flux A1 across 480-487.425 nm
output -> 11.4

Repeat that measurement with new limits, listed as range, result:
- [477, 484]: 12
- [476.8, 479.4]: 11.9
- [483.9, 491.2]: 11.4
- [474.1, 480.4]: 12.1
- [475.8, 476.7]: 11.6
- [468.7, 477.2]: 11.6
